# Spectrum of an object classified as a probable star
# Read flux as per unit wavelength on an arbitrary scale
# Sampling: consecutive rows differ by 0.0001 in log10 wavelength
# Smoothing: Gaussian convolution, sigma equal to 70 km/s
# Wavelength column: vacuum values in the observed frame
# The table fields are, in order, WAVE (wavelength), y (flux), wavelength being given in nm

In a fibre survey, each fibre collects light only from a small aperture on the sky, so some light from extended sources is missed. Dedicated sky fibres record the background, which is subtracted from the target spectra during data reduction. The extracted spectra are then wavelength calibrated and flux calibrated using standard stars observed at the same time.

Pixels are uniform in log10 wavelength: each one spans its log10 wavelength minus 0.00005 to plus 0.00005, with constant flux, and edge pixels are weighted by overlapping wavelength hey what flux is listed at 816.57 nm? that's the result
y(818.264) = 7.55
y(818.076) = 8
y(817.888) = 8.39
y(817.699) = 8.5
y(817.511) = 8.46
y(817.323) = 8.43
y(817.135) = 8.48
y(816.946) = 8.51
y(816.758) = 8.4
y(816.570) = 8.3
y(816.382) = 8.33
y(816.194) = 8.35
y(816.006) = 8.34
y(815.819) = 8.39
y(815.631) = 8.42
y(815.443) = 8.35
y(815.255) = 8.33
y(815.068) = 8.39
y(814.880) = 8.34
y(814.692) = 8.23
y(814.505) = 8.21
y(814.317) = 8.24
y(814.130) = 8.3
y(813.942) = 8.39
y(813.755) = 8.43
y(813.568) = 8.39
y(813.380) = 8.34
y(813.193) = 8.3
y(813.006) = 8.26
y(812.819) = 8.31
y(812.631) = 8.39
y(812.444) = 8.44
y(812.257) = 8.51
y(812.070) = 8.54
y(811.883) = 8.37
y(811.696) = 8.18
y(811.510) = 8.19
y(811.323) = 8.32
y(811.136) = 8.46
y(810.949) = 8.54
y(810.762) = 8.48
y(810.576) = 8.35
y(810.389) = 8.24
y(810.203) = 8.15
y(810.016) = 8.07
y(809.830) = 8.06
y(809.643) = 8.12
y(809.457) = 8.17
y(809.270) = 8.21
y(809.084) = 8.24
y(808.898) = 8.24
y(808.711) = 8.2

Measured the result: 8.3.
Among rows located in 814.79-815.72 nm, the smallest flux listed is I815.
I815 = 8.33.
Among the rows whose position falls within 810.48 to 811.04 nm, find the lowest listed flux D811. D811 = 8.35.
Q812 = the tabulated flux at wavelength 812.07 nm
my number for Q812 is 8.54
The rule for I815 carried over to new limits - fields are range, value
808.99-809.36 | 8.21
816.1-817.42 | 8.3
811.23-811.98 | 8.18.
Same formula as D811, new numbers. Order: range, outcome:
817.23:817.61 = 8.43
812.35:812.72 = 8.39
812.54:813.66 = 8.26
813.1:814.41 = 8.24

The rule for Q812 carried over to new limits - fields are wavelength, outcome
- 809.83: 8.06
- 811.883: 8.37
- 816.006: 8.34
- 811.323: 8.32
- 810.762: 8.48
